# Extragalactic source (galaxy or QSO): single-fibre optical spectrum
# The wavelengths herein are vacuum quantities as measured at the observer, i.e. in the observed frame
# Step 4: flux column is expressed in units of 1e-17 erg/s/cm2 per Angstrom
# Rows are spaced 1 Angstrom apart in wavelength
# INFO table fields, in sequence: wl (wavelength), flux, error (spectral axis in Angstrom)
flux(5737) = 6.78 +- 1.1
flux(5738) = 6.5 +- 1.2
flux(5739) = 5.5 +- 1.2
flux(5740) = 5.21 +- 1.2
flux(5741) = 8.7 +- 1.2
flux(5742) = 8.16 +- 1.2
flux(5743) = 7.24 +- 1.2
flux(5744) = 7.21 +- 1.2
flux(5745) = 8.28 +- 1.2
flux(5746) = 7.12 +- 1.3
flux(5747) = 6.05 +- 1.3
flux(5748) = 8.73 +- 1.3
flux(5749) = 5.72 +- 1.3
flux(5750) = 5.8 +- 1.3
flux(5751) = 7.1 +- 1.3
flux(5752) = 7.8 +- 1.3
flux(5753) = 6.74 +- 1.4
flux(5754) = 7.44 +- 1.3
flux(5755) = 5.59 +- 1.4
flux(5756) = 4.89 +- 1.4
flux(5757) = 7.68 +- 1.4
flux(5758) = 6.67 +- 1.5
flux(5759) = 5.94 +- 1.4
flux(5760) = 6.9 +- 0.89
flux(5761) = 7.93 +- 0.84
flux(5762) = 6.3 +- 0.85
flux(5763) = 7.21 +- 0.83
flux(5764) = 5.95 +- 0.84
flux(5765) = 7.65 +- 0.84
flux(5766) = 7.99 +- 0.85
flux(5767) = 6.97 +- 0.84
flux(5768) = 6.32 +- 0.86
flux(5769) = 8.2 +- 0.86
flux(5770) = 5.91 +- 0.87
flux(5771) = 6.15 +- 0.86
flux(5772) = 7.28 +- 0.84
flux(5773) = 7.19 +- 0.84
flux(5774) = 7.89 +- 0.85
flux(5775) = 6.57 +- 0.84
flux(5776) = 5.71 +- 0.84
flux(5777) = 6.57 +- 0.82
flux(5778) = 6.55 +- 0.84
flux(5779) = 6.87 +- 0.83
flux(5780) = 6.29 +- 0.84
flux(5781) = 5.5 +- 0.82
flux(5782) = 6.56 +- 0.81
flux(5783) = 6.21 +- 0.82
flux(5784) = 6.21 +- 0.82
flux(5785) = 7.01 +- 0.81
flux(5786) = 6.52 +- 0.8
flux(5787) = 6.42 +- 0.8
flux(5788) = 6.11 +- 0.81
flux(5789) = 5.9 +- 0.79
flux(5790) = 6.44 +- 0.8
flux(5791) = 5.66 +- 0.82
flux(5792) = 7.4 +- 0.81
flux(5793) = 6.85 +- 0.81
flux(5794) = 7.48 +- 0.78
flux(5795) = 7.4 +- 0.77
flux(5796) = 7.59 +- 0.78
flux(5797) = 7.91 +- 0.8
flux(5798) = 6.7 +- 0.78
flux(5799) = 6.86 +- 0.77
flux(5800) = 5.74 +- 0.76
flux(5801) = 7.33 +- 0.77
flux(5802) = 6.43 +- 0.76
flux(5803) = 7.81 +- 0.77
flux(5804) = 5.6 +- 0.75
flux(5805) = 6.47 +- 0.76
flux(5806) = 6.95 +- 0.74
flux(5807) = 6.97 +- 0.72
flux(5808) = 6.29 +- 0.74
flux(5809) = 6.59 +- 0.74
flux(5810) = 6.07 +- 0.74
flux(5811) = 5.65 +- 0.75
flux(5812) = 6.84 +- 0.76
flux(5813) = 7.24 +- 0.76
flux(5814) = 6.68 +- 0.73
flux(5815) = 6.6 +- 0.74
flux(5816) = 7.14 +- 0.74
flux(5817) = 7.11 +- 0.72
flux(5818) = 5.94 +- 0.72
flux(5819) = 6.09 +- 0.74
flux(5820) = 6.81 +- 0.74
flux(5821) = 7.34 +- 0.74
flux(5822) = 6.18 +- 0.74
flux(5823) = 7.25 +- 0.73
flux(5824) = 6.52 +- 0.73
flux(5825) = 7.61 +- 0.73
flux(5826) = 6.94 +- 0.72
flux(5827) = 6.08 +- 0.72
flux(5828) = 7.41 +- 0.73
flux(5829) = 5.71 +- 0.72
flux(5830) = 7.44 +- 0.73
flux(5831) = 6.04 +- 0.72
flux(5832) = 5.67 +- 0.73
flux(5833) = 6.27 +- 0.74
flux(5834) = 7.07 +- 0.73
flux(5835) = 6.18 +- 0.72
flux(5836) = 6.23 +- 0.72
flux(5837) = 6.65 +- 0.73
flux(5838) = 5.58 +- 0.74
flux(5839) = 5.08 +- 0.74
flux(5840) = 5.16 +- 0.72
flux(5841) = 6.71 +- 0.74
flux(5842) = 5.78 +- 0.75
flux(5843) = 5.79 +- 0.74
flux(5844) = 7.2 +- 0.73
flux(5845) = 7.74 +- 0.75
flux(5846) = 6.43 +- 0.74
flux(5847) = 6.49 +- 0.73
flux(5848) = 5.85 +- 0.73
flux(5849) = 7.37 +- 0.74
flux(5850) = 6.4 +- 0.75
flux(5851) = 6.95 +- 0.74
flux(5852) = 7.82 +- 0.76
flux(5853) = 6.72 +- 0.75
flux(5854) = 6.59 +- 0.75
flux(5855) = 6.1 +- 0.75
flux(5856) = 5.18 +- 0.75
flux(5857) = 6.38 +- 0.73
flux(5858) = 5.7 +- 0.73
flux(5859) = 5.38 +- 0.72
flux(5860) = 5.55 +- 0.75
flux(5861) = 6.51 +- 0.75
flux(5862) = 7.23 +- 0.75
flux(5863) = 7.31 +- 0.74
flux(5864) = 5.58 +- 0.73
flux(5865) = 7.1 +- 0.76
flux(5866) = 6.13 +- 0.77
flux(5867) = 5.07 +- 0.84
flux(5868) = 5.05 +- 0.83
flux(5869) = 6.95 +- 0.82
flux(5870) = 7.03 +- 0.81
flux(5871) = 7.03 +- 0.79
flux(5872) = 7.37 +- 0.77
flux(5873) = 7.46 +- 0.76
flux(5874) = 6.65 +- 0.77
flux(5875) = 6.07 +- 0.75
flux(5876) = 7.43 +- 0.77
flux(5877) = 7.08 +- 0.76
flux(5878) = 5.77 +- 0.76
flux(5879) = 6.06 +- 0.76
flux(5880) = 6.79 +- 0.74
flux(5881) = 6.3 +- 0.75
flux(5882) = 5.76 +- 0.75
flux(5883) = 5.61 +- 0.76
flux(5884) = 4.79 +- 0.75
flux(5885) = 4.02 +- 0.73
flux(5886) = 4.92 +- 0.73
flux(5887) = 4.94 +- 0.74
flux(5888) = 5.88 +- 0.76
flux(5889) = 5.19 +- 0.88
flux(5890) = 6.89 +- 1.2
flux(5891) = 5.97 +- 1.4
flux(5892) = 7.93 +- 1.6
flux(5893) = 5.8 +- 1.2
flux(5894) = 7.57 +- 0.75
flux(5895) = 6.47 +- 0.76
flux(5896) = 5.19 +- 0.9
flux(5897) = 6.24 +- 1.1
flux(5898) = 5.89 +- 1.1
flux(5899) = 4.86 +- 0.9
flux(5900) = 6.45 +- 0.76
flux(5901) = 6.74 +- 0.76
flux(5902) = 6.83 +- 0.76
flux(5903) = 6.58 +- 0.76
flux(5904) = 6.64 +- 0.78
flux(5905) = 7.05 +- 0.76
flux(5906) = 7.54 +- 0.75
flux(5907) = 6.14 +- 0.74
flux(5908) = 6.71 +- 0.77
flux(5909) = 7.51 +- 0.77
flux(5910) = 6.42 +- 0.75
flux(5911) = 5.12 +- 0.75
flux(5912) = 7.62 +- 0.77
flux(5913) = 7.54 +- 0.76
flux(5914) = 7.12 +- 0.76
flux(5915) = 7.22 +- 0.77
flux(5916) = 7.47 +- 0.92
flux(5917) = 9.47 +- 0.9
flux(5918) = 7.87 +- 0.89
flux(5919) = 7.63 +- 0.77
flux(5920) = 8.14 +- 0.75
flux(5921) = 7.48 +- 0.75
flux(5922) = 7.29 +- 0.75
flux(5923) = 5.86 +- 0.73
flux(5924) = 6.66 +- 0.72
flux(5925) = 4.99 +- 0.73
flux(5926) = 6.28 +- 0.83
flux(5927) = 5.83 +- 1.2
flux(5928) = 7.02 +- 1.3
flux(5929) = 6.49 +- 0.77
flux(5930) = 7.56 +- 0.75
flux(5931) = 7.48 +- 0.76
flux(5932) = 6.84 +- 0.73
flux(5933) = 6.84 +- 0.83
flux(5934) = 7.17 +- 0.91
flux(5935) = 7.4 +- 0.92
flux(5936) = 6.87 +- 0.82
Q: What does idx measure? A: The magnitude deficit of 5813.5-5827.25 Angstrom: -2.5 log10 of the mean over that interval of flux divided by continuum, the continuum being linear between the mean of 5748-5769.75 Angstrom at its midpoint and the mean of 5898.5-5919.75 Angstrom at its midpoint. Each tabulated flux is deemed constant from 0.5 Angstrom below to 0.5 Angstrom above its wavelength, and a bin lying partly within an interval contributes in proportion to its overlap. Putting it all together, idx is 0.02 mag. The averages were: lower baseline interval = 6.83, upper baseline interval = 6.99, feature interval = 6.75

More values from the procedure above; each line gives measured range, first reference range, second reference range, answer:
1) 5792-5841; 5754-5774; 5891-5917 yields 0.02 mag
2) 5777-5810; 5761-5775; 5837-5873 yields 0.03 mag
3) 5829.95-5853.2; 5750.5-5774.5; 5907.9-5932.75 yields 0.09 mag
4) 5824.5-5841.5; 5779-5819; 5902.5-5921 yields 0.08 mag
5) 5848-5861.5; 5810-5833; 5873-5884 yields 0.02 mag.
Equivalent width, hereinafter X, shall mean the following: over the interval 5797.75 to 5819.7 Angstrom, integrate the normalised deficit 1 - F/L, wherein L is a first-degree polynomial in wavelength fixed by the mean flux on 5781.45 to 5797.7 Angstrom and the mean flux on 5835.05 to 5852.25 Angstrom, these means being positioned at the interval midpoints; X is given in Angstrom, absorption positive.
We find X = 0.0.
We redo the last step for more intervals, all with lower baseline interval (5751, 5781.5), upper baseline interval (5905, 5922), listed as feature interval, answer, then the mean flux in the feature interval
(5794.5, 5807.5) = 0.0 Angstrom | 6.9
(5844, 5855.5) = 0.5 Angstrom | 6.79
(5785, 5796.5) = 0.2 Angstrom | 6.72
